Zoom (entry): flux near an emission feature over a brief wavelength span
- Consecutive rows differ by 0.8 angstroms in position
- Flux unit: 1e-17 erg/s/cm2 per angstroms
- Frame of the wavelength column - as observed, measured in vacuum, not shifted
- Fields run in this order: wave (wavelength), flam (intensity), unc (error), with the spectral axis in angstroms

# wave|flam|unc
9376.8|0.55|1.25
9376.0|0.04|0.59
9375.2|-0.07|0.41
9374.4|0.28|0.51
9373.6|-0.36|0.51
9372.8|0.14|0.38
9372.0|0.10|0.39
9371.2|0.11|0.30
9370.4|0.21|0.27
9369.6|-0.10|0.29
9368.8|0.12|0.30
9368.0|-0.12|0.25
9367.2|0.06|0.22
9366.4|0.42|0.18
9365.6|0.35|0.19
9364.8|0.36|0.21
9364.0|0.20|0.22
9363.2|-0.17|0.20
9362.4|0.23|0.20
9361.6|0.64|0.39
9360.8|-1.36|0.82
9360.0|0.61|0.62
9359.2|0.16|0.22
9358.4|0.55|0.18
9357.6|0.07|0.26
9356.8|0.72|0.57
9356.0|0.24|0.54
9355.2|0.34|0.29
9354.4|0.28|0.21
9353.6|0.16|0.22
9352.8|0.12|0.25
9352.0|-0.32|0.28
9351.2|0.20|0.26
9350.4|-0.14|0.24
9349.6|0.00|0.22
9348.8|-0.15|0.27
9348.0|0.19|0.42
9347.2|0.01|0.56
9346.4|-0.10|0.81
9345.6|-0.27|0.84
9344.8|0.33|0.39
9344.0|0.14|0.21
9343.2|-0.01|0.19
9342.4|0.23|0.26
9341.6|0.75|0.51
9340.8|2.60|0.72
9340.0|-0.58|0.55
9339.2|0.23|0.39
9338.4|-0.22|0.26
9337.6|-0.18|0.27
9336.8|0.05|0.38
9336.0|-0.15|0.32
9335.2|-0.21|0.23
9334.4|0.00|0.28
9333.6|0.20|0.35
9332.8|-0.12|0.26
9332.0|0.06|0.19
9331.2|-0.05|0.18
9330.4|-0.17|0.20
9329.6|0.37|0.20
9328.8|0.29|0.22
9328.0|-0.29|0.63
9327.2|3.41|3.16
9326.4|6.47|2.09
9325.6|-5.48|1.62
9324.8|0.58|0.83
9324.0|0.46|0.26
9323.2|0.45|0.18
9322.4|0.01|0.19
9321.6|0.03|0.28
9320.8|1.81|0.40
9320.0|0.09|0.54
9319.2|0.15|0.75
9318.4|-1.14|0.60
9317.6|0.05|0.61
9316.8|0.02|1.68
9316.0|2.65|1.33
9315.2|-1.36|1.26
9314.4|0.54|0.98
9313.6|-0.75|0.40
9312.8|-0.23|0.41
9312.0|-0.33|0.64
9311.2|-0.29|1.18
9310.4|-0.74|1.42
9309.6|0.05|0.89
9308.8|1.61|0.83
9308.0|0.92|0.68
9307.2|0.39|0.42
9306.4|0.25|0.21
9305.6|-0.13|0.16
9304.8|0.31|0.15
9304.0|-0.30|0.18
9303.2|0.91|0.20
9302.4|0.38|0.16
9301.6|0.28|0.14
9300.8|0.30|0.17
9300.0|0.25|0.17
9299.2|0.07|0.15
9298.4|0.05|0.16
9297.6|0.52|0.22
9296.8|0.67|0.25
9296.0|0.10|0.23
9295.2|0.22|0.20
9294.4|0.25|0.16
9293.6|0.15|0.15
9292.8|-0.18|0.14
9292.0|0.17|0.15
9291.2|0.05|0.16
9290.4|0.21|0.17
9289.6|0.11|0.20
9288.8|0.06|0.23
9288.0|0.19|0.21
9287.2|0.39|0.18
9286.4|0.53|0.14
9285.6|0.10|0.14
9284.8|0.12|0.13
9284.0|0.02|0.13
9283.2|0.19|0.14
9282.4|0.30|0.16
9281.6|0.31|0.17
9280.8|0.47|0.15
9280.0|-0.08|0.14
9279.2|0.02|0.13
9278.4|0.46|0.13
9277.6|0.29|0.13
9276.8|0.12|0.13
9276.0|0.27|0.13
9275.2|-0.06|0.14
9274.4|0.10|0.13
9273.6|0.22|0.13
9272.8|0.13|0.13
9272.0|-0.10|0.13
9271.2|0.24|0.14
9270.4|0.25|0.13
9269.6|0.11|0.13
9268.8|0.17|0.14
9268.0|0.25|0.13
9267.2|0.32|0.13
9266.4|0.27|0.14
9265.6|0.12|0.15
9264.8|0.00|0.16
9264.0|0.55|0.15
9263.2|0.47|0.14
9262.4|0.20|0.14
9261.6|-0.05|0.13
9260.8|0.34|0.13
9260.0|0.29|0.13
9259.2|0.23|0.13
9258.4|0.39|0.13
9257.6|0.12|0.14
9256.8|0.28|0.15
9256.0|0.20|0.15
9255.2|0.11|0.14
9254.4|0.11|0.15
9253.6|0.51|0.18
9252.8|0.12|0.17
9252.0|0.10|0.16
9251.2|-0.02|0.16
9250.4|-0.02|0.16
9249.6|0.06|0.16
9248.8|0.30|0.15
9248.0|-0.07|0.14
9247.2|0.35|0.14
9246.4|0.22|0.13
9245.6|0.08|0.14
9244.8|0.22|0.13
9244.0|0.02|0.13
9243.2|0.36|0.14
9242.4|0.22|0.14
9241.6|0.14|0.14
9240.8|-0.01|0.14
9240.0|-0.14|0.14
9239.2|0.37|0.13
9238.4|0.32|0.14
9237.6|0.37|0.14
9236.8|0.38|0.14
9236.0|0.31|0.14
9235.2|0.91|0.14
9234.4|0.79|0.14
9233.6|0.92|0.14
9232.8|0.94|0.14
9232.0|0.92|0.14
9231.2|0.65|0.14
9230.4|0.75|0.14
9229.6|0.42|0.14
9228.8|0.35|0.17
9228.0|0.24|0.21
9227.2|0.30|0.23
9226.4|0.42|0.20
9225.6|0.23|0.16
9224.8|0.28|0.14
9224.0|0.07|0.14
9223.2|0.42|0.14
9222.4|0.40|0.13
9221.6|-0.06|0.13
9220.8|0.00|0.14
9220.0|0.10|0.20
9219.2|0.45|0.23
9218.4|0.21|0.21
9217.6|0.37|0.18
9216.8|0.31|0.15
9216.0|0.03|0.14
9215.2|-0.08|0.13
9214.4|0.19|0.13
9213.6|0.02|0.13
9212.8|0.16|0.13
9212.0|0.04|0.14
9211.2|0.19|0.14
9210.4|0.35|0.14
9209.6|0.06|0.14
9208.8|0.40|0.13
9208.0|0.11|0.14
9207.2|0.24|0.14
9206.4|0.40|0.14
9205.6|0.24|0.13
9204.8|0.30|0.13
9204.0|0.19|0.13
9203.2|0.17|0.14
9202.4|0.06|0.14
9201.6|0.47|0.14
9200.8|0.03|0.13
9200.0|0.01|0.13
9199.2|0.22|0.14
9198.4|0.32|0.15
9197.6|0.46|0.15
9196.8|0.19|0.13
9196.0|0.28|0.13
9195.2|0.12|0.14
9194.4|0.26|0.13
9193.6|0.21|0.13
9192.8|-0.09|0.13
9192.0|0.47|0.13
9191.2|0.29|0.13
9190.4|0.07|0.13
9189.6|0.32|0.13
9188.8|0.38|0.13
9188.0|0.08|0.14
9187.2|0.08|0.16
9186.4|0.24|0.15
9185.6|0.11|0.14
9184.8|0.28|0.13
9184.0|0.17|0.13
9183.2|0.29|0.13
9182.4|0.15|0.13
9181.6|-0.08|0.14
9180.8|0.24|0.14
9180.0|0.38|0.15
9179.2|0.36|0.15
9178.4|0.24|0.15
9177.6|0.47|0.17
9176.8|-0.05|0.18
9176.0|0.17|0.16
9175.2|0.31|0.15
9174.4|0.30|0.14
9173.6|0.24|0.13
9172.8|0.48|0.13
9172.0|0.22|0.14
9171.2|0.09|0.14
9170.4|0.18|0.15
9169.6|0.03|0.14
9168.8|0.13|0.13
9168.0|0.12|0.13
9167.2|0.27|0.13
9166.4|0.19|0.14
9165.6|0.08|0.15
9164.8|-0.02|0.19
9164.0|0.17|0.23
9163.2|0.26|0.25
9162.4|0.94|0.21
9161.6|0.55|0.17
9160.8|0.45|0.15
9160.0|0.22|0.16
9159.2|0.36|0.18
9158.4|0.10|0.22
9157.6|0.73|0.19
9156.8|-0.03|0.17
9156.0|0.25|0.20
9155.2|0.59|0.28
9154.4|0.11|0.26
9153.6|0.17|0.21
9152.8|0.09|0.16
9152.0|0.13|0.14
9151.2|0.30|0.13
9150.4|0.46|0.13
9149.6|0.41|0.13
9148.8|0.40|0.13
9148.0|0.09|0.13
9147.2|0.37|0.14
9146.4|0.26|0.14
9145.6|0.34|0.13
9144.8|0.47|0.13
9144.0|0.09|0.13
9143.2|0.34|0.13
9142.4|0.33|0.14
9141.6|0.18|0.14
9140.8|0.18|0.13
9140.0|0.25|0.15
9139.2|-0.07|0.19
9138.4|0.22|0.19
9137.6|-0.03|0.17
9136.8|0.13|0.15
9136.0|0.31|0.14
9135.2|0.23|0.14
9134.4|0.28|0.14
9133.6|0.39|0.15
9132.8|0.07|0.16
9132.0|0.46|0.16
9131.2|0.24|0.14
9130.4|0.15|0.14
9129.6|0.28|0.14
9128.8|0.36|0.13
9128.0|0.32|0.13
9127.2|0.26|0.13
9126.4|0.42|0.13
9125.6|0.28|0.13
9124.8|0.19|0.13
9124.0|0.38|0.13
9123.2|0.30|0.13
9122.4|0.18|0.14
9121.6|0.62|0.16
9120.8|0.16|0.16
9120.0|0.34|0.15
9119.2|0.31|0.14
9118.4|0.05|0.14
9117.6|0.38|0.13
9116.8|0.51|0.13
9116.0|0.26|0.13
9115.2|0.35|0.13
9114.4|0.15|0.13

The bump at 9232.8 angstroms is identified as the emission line H-beta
